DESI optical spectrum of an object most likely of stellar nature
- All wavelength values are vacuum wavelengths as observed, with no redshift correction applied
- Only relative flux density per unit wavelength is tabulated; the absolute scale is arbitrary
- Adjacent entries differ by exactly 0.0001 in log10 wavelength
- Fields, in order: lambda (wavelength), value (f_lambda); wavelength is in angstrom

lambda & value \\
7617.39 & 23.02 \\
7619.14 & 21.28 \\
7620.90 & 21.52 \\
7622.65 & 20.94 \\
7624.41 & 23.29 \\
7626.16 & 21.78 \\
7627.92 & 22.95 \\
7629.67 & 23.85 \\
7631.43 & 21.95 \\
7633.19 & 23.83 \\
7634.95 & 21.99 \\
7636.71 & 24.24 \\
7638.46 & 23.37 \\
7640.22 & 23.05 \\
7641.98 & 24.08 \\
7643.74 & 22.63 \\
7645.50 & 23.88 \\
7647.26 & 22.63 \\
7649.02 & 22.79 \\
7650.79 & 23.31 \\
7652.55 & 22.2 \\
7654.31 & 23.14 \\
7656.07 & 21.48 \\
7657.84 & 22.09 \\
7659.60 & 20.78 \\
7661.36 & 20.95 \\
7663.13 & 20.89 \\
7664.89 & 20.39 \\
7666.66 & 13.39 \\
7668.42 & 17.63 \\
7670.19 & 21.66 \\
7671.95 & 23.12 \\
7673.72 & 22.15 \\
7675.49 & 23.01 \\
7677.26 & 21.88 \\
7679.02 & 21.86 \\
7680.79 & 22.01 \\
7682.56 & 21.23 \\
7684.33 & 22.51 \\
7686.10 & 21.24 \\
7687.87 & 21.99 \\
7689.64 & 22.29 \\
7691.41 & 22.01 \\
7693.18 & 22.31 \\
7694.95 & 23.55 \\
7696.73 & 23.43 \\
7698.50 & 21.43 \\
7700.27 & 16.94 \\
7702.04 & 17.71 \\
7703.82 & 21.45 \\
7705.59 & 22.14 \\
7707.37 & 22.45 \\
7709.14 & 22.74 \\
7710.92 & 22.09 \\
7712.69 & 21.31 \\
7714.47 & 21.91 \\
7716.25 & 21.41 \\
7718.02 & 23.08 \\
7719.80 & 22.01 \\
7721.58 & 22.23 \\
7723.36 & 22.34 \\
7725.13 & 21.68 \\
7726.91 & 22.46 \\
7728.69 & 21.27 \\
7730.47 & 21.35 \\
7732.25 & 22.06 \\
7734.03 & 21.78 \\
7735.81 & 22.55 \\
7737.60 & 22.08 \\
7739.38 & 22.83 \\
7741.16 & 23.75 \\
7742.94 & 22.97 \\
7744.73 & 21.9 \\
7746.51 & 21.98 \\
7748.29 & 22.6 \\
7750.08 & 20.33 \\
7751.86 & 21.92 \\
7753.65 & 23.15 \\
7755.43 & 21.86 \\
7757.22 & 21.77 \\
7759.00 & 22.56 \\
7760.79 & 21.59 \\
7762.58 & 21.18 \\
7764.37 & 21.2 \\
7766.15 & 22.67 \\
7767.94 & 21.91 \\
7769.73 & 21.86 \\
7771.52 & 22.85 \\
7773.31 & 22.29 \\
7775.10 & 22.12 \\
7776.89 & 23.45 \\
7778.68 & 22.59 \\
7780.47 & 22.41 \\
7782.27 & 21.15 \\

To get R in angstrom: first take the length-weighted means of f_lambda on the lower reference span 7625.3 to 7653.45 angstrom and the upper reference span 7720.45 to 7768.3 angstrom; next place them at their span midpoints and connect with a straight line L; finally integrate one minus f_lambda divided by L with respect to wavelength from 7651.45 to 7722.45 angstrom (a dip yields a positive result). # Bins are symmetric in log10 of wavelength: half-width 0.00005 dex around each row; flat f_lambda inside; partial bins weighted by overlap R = 3.6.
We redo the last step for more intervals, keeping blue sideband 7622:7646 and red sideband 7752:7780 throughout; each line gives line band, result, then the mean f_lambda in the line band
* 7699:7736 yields 1.55 angstrom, 21.6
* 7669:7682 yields 0.36 angstrom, 22.1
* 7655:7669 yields 1.86 angstrom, 19.8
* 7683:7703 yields 1.10 angstrom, 21.4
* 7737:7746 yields -0.14 angstrom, 22.7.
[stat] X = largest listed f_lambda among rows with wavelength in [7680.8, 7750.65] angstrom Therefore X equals 23.75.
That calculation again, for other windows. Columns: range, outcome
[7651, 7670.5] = 23.14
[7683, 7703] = 23.55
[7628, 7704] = 24.24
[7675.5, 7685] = 22.51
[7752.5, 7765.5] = 23.15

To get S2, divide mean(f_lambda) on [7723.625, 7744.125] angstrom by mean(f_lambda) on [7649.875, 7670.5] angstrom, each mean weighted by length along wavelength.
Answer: 1.08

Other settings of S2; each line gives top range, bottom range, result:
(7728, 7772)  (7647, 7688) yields 1.03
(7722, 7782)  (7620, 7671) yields 1.01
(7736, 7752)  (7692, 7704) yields 1.06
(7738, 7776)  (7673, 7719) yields 1.02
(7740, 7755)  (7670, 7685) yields 1.01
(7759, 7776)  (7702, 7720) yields 1.01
